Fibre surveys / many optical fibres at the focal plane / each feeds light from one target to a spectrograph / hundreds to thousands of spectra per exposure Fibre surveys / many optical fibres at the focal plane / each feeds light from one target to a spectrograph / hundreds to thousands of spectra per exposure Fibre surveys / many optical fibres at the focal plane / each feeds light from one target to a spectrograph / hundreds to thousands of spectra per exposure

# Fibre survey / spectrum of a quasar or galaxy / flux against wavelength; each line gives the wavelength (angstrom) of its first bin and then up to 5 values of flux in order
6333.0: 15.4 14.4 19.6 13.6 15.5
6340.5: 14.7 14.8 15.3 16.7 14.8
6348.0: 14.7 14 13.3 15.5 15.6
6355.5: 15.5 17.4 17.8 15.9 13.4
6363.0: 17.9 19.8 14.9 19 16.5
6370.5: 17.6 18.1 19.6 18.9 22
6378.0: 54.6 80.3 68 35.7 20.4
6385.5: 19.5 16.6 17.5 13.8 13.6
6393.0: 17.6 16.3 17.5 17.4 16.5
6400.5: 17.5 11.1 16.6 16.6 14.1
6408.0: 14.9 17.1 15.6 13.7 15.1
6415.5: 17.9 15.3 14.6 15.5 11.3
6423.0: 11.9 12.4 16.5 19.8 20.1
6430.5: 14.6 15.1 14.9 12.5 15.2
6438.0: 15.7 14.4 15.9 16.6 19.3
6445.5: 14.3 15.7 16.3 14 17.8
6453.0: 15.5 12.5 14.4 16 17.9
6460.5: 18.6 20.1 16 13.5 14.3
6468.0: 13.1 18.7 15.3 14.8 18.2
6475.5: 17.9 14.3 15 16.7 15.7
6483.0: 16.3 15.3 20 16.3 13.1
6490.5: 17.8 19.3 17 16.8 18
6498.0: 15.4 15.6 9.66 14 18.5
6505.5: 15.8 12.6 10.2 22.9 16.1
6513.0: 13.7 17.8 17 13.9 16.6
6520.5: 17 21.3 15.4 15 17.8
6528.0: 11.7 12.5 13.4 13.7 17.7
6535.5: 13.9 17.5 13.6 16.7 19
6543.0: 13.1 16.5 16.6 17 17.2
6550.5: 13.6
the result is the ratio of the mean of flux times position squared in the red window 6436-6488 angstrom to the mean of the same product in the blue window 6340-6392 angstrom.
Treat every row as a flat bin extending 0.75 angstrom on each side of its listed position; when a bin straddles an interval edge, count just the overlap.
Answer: 0.8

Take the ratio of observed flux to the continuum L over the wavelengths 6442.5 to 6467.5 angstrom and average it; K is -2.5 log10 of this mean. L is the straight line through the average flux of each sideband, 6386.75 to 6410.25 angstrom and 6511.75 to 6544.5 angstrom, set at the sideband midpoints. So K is -0.01 mag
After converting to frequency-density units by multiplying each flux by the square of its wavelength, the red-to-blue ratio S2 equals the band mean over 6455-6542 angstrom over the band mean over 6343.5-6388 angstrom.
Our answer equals 0.73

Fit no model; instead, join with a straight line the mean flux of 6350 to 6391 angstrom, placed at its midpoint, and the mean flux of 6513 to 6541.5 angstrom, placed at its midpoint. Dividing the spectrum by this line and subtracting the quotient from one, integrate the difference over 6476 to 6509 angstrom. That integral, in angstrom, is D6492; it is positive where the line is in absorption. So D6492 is 3.4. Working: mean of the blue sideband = 23.4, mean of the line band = 15.7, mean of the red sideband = 15.7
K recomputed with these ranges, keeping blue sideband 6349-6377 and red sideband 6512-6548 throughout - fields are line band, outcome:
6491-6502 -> 0.003 mag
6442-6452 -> 0.008 mag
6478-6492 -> -0.023 mag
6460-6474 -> 0.007 mag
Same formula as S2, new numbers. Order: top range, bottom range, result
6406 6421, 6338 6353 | 1.05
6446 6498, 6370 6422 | 0.78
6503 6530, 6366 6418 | 0.76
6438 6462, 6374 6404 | 0.64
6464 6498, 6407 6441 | 1.09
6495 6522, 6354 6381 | 0.67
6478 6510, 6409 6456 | 1.05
